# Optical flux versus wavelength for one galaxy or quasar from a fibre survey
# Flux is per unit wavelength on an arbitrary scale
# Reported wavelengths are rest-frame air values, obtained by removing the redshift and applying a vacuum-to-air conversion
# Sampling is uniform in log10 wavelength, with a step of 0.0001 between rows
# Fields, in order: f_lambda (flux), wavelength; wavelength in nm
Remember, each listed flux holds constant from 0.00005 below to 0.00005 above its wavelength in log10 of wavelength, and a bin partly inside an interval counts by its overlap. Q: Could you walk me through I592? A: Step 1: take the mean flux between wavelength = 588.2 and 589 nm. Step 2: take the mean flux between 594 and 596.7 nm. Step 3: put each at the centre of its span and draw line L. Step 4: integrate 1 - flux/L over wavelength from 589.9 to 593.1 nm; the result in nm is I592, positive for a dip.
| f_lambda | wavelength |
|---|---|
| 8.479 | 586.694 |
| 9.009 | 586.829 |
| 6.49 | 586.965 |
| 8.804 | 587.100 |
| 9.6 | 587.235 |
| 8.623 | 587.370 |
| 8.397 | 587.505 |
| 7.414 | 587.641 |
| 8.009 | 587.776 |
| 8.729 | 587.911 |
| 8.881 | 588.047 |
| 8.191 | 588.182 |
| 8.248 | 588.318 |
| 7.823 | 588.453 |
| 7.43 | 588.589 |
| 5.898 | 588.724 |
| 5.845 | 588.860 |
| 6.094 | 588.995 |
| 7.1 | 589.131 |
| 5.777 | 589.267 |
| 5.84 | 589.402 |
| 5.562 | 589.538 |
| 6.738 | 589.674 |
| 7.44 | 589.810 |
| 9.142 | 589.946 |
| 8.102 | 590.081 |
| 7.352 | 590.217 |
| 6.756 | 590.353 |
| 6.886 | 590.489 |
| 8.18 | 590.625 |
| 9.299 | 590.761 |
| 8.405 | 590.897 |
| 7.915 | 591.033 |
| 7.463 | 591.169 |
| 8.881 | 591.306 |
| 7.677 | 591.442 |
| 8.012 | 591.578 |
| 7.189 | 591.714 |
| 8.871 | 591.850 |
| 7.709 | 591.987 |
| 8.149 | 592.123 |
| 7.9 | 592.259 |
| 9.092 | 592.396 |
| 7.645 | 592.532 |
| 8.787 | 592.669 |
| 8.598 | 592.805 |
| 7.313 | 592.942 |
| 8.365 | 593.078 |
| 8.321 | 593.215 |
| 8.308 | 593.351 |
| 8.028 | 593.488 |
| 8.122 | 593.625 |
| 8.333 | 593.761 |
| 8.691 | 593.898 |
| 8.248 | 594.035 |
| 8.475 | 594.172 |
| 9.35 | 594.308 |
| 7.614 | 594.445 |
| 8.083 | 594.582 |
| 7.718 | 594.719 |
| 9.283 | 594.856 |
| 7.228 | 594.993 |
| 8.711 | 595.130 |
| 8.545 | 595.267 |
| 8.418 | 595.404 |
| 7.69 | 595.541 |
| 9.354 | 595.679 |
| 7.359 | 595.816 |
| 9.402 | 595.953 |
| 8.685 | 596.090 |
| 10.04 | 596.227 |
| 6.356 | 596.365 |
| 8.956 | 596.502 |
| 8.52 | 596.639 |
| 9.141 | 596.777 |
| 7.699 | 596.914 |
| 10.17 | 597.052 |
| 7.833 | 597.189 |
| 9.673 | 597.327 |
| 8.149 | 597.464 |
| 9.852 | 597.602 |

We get -0.18 nm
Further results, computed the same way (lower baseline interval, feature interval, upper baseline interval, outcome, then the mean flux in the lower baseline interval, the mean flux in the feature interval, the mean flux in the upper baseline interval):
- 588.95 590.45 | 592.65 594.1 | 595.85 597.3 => -0.08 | 6.91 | 8.27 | 8.68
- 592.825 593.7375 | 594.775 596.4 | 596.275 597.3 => -0.02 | 8.12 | 8.46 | 8.46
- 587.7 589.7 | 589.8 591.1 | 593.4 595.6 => -0.09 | 7.09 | 7.97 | 8.29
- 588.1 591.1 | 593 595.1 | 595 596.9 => -0.04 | 7.28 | 8.28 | 8.49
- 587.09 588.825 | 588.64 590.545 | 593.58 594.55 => 0.33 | 8.09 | 6.76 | 8.4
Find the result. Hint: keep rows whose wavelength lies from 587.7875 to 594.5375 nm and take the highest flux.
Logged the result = 9.35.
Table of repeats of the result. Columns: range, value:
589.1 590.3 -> 9.142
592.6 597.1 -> 10.17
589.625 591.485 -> 9.299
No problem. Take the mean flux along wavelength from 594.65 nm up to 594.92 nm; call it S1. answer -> 8.48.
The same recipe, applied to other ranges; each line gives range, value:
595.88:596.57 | 8.68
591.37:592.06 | 7.9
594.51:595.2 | 8.2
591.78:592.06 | 8.28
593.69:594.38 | 8.62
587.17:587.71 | 8.5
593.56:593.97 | 8.39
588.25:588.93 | 7.05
